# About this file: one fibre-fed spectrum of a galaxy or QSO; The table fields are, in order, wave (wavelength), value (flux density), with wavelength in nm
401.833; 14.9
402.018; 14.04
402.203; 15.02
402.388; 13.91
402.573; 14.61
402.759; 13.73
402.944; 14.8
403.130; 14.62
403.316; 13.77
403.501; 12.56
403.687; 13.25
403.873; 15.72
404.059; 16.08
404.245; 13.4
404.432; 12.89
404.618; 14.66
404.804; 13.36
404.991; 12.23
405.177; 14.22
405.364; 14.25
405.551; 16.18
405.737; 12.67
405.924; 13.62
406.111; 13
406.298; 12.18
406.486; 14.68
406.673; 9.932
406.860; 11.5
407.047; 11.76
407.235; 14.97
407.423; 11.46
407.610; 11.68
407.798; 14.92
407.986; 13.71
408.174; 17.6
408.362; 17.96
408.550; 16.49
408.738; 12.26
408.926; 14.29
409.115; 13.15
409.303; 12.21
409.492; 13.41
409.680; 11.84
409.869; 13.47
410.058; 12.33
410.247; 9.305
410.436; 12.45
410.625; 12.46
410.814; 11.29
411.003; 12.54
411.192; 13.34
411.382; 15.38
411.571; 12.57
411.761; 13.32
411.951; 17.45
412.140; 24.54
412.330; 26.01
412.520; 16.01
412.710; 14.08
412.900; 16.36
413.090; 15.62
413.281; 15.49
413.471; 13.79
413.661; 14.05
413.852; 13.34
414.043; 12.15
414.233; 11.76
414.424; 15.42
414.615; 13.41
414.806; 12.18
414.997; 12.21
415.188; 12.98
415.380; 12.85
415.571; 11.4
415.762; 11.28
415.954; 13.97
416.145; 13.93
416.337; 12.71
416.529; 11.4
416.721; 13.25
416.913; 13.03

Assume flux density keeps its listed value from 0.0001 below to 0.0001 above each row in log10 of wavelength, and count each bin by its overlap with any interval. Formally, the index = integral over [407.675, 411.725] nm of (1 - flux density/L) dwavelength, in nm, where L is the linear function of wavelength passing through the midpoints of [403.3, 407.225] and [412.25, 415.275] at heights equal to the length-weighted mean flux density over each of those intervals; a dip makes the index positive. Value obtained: 0.17 nm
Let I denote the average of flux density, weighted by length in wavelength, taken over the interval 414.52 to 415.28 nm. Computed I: 12.7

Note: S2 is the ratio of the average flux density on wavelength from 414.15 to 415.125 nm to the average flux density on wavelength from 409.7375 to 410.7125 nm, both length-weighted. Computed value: 1.1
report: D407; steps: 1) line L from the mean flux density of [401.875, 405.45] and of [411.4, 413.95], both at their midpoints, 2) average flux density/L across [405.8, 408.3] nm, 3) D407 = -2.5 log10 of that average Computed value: 0.13 mag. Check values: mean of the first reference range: 14.1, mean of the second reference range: 16.3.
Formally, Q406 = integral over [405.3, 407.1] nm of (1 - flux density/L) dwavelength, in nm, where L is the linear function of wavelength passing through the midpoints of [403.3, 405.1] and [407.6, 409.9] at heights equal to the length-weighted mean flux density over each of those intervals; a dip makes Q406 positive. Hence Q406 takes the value 0.13 nm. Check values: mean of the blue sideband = 13.8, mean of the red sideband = 14.2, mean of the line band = 13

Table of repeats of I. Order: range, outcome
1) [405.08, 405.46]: 14.2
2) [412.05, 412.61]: 22.2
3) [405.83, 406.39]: 12.9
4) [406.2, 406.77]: 12.3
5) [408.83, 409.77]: 13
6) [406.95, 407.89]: 12.9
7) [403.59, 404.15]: 15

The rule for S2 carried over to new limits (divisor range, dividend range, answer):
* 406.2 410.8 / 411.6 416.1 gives 1.12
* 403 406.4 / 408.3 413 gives 1.05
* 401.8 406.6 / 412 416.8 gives 1.03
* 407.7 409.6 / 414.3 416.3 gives 0.89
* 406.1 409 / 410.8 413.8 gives 1.16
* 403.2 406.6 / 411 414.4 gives 1.12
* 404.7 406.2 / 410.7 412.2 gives 1.08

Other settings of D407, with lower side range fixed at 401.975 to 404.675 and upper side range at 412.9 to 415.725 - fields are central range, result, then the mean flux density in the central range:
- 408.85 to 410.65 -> 0.10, 12.5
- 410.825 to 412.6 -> -0.22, 16.5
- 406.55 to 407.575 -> 0.16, 12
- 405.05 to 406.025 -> -0.01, 14.1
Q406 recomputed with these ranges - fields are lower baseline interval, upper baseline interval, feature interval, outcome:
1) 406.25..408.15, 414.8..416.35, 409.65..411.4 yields 0.06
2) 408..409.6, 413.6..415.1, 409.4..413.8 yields -0.28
